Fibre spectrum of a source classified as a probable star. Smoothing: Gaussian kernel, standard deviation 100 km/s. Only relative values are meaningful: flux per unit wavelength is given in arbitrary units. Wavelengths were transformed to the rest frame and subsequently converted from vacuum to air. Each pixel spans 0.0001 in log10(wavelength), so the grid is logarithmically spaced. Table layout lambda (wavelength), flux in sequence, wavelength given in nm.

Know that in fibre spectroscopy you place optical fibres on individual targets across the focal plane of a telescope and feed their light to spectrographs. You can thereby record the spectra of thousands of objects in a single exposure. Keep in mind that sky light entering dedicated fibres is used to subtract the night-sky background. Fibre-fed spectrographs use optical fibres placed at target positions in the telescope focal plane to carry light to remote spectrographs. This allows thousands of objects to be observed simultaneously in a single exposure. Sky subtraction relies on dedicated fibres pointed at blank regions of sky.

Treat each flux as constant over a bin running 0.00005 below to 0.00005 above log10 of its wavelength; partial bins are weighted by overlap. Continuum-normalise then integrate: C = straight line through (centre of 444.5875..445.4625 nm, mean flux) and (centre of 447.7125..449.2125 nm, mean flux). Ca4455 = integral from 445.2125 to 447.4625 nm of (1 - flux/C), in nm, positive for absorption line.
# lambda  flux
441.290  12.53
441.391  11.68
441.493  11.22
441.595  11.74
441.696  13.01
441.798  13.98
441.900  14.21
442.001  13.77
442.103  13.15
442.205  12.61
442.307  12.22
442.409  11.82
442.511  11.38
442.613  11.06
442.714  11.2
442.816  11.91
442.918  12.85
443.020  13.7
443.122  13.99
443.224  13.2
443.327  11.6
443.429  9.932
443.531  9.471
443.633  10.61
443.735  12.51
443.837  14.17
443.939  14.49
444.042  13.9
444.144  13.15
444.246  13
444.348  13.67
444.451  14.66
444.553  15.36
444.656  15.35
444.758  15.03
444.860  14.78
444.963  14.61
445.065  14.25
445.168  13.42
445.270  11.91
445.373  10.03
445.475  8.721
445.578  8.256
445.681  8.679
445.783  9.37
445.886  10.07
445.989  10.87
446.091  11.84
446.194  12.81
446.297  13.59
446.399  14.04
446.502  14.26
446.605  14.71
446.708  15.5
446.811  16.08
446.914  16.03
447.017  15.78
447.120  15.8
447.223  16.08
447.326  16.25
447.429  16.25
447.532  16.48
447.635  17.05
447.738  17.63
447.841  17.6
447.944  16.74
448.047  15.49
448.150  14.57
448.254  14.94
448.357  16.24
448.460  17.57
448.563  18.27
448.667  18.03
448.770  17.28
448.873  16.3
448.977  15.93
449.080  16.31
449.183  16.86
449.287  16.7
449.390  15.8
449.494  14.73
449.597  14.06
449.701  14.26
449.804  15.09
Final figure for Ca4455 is 0.27 nm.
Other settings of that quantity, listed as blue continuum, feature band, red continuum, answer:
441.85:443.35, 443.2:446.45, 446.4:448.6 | 0.396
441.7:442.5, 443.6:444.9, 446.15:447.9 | 0.022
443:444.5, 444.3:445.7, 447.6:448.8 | 0.099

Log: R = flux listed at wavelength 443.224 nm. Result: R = 13.2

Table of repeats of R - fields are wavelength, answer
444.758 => 15.03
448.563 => 18.27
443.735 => 12.51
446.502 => 14.26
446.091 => 11.84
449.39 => 15.8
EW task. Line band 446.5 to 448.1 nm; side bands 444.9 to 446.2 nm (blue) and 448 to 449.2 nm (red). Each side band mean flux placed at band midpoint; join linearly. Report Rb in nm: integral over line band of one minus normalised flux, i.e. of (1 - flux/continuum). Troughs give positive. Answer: -0.22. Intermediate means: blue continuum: 11.1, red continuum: 16.5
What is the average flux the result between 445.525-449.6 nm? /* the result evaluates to 15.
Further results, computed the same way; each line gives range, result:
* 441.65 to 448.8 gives 13.8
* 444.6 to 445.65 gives 12.6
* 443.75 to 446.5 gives 12.7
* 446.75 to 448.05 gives 16.4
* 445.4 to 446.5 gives 11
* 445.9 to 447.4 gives 14.5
